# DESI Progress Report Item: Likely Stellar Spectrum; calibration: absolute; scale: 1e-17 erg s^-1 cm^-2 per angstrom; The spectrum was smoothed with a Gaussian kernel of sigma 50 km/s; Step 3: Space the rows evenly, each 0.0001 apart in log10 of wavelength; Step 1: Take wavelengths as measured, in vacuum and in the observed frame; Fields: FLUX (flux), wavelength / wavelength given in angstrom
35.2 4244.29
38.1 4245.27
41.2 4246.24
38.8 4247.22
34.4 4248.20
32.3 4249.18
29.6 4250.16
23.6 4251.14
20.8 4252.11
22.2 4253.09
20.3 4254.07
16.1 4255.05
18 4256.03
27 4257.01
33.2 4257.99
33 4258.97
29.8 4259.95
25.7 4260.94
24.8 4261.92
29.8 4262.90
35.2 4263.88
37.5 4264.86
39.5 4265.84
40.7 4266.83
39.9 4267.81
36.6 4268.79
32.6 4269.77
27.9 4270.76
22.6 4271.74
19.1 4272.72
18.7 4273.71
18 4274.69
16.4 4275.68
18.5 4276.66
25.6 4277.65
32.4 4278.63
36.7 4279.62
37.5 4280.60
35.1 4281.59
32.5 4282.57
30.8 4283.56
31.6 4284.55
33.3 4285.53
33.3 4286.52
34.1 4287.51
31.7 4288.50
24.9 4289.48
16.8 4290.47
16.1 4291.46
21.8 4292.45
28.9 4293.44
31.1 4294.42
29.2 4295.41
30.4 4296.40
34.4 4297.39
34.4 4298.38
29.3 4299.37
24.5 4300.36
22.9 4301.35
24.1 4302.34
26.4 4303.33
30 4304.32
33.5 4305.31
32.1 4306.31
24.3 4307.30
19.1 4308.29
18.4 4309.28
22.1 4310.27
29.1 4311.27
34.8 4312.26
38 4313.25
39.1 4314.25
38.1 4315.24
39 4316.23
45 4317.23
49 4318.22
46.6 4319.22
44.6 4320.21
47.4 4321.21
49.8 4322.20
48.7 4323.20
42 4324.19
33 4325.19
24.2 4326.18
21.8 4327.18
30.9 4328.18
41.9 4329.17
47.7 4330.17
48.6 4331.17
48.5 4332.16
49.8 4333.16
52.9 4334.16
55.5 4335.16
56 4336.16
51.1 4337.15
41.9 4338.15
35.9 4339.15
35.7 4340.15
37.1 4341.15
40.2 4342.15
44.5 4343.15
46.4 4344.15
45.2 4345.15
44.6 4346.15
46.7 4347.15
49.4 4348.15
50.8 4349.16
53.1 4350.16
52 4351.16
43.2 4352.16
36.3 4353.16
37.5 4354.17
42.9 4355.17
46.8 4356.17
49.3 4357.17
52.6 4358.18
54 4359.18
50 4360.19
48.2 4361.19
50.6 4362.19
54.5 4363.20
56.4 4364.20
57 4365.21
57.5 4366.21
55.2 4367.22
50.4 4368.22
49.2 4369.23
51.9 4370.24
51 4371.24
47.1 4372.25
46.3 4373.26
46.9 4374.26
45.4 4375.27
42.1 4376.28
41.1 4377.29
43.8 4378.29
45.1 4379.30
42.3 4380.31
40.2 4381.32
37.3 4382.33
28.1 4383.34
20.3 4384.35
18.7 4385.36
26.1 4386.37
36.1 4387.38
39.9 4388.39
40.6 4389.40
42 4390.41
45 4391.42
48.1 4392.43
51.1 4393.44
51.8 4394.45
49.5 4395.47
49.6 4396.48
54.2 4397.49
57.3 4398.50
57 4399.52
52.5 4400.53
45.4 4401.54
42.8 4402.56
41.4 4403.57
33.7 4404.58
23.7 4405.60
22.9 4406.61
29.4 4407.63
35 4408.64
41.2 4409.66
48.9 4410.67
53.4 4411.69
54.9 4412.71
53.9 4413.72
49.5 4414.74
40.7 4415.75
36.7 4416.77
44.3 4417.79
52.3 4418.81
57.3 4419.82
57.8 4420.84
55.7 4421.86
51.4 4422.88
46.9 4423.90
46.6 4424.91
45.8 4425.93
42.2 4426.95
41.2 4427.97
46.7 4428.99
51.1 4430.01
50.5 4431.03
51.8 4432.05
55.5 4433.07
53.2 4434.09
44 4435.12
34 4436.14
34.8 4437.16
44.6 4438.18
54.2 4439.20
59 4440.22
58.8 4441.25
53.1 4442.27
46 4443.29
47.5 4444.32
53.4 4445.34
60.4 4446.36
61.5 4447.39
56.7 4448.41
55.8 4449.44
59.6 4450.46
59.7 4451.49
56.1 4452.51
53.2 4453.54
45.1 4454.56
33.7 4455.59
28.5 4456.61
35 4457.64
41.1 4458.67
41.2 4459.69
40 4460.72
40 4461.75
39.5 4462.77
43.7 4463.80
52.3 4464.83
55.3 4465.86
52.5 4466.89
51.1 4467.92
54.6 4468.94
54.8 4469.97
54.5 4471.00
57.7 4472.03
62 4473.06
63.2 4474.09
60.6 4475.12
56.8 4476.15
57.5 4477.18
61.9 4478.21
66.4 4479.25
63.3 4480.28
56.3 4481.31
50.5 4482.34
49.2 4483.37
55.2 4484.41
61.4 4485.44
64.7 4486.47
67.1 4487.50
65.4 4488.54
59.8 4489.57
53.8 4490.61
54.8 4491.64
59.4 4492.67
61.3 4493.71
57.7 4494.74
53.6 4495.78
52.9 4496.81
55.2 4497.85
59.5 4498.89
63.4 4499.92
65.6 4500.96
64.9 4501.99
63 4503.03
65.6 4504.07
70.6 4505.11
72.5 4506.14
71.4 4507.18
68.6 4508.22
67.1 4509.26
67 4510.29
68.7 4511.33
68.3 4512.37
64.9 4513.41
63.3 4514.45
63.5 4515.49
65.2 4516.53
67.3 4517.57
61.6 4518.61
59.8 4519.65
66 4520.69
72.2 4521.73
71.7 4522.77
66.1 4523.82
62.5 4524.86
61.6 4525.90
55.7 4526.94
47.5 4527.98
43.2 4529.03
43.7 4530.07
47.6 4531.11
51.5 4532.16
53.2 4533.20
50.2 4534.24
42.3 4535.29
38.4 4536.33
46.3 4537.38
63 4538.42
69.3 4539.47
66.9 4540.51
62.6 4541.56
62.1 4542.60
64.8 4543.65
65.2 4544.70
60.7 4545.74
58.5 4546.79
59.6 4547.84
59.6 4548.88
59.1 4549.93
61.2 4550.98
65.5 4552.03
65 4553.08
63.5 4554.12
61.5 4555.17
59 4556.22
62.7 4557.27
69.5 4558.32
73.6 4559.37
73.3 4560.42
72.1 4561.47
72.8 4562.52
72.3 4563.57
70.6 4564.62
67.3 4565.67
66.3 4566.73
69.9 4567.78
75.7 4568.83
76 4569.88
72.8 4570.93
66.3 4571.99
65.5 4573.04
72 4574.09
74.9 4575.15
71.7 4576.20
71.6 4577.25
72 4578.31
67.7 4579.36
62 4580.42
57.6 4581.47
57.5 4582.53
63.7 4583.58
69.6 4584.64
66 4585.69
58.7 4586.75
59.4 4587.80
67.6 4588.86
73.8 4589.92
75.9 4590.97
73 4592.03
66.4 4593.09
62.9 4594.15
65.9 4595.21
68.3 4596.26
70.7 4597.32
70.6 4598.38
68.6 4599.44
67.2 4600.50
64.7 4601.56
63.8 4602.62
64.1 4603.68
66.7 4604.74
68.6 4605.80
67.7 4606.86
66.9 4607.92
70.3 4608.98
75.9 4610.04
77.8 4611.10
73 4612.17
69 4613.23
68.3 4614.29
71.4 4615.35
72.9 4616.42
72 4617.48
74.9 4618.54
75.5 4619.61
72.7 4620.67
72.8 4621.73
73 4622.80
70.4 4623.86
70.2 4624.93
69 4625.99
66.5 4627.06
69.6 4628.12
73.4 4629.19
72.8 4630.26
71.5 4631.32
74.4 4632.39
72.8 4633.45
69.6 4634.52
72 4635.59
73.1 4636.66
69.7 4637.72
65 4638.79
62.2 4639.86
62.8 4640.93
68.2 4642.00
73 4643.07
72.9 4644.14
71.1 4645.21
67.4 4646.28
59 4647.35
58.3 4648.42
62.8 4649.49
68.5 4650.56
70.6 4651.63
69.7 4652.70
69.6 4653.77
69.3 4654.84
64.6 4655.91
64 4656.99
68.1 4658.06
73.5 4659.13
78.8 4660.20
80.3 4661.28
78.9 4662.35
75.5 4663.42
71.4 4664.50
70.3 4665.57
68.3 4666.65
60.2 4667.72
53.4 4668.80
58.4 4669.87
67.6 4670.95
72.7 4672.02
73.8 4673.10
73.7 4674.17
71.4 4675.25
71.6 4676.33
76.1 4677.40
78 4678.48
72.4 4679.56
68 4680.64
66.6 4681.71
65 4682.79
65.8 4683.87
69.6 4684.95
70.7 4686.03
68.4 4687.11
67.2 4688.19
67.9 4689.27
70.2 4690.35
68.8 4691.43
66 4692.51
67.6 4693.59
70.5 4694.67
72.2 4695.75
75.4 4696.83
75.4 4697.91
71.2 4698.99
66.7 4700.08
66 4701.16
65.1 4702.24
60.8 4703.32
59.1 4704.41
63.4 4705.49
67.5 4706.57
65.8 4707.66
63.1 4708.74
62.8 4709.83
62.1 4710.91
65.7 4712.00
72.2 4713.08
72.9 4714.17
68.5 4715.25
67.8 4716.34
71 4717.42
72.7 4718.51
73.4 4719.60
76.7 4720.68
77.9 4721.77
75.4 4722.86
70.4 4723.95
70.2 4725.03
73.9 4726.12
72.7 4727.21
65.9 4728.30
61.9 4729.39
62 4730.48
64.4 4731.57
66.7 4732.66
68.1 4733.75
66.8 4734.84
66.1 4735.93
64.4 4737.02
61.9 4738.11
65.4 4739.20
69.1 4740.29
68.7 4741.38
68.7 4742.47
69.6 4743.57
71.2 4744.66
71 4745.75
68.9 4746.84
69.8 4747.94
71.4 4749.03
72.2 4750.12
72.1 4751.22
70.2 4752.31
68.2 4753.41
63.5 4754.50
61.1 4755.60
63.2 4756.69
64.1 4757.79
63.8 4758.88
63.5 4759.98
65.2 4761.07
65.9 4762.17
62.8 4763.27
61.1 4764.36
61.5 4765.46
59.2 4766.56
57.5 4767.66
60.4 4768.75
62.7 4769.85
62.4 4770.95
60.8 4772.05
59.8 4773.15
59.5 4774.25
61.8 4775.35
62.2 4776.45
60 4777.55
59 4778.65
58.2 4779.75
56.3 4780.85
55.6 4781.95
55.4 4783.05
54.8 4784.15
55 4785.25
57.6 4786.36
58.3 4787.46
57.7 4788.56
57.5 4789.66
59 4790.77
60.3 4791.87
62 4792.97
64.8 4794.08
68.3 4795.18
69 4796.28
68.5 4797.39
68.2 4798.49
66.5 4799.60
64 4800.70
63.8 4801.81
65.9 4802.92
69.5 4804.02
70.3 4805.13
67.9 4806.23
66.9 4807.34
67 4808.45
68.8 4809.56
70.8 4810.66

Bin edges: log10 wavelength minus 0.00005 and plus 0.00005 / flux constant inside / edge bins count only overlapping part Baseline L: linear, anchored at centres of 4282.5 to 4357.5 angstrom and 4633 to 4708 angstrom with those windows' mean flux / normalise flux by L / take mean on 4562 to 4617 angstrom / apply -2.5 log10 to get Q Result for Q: -0.121 mag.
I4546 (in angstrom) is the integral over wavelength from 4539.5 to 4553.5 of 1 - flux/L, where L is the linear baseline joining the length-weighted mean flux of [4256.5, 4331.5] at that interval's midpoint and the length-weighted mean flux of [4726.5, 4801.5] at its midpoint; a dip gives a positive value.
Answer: -3.90 angstrom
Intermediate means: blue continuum 31.7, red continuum 63.8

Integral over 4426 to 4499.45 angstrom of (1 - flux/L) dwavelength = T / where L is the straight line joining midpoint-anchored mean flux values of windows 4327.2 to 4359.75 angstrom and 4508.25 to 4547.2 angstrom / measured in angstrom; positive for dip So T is 3.1 angstrom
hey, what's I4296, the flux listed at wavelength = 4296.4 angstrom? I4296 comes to 30.4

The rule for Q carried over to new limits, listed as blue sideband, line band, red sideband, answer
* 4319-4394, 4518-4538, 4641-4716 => 0.04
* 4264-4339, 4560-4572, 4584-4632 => -0.11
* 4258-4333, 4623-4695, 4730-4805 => -0.22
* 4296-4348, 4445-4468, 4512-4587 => 0.10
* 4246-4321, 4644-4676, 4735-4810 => -0.22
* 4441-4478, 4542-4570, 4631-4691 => -0.11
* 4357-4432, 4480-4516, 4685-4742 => -0.17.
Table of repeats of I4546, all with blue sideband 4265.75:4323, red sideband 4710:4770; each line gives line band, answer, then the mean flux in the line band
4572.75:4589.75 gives -3.7 angstrom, 66.3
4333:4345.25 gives -3.8 angstrom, 45.4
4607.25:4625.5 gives -4.7 angstrom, 72.1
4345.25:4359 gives -4.2 angstrom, 46.7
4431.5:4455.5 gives -4.7 angstrom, 51.8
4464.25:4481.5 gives -4.6 angstrom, 57.7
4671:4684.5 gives -1.9 angstrom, 71.1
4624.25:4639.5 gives -3.1 angstrom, 70.6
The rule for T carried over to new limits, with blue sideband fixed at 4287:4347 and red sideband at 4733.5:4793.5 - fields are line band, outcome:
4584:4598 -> -3.95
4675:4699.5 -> -4.92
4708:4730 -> -3.41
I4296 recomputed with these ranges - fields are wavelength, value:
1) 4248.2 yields 34.4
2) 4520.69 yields 66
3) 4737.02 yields 64.4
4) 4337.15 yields 51.1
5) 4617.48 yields 72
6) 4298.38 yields 34.4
